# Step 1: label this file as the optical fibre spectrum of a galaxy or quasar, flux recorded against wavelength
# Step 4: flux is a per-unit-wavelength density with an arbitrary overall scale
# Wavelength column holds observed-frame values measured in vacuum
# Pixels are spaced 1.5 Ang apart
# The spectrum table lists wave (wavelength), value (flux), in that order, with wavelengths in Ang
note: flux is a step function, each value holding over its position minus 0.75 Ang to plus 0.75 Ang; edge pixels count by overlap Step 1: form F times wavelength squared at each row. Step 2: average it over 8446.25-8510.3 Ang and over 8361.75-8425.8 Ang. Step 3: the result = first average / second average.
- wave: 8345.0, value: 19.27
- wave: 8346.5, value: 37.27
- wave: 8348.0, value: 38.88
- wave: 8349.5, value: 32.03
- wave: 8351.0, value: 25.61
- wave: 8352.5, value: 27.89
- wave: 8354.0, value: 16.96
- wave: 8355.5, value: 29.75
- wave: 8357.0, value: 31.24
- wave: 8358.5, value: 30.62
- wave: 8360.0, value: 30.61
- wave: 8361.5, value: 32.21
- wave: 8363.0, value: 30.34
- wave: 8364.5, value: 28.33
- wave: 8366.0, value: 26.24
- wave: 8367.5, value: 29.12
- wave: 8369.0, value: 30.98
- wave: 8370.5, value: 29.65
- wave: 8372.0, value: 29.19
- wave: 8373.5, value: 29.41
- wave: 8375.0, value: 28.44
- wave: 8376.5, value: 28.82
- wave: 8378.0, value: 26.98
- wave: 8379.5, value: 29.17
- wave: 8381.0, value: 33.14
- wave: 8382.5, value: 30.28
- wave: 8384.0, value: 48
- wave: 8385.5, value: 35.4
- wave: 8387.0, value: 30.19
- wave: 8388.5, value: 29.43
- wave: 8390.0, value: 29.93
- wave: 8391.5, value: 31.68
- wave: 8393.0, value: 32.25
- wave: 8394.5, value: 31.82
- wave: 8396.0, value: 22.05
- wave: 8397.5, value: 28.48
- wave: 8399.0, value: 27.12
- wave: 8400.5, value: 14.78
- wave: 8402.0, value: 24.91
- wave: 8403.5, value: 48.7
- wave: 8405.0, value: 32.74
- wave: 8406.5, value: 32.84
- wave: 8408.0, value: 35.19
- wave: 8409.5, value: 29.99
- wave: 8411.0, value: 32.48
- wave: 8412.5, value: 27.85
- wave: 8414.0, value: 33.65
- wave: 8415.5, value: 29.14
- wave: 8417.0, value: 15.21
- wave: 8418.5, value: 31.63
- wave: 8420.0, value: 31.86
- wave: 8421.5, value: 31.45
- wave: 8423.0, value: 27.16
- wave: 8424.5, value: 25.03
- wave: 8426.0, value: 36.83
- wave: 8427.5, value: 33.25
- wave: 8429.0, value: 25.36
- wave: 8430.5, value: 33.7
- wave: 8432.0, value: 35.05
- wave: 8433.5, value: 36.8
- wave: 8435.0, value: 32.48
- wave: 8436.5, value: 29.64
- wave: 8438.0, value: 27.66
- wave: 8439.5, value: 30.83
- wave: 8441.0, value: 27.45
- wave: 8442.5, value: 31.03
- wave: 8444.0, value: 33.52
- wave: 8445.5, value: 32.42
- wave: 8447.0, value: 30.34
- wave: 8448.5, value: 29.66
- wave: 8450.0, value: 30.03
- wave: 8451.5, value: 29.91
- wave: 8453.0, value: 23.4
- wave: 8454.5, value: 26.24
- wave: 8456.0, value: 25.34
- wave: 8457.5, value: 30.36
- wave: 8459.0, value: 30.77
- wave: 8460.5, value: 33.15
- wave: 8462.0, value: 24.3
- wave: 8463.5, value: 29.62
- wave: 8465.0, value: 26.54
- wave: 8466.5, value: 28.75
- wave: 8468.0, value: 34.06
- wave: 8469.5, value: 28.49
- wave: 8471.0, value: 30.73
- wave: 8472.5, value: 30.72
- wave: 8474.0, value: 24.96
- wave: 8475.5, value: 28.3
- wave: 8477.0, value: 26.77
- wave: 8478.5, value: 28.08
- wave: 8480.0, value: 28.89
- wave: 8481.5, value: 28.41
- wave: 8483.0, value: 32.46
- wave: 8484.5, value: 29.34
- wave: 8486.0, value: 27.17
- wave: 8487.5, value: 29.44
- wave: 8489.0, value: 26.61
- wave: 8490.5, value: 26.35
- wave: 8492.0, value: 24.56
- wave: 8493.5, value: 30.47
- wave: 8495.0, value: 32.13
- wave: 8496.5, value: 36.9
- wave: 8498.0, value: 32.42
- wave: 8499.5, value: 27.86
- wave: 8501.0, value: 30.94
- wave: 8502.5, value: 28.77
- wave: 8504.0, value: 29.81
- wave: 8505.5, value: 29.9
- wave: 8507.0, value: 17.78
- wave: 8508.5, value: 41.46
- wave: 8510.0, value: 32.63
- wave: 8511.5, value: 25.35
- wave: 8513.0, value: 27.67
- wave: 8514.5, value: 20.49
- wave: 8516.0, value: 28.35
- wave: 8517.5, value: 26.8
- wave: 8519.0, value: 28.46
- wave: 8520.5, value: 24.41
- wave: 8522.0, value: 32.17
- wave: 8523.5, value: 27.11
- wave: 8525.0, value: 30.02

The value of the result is 1.0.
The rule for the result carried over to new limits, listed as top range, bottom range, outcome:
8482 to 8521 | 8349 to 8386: 0.99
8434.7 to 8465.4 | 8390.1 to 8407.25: 0.99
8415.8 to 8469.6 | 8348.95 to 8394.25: 1.00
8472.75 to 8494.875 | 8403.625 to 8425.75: 0.94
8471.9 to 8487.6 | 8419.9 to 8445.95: 0.93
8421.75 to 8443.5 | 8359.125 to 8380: 1.07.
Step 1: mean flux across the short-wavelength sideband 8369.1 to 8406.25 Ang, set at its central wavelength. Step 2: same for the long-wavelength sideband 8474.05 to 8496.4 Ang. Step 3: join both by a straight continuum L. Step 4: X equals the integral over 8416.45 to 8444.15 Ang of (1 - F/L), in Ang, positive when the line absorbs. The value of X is -0.6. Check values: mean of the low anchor 30.6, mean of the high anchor 28.6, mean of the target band 30.4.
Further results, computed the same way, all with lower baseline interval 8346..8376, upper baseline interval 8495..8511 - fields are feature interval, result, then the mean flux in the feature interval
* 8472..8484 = 0.8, 28.5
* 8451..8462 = 0.8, 28.1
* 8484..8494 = 1.0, 27.6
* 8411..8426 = 0.7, 28.8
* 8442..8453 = 0.0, 30.5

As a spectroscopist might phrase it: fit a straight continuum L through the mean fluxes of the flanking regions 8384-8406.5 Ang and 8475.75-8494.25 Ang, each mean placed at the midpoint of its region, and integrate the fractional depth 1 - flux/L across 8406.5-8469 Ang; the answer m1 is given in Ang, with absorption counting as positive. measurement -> -1.1 Ang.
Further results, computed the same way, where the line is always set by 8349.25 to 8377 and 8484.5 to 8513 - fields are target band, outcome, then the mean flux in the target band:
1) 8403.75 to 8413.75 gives -1.31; 32.8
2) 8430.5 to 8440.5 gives -1.02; 32.1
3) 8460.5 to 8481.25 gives 0.45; 28.6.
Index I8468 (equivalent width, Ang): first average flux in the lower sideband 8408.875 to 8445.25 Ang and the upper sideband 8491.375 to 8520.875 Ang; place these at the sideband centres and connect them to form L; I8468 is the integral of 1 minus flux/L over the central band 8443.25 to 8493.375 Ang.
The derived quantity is 1.4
